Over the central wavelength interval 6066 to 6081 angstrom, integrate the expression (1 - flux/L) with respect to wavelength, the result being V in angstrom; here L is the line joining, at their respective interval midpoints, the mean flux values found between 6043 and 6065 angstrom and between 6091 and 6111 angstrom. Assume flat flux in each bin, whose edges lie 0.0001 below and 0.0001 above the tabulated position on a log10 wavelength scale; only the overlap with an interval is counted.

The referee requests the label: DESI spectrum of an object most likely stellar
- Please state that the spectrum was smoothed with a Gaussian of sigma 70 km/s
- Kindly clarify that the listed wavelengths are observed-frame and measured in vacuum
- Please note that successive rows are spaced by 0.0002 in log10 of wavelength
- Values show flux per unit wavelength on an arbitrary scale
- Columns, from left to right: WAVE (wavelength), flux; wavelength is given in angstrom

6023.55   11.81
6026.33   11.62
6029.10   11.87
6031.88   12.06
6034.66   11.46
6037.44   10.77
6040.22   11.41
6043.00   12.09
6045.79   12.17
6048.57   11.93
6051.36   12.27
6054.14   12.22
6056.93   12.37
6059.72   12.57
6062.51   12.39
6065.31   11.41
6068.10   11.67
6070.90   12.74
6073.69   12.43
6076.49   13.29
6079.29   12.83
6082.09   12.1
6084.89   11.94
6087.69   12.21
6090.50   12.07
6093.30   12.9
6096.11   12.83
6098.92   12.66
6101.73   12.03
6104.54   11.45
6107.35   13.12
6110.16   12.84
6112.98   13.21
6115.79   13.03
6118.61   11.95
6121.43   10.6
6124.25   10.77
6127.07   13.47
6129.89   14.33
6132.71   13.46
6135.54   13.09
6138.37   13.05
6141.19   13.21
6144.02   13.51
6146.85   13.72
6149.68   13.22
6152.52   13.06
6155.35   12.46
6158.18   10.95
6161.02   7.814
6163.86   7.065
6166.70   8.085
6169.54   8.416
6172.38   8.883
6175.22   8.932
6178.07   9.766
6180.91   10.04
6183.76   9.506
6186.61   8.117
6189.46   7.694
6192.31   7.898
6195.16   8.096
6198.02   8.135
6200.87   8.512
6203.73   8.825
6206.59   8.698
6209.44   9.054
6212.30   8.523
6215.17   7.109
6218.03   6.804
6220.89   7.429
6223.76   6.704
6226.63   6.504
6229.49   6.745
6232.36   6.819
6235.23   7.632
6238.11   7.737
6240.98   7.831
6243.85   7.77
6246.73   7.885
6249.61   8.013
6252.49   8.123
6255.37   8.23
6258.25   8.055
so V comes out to -0.2 angstrom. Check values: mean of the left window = 12.2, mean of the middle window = 12.5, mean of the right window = 12.5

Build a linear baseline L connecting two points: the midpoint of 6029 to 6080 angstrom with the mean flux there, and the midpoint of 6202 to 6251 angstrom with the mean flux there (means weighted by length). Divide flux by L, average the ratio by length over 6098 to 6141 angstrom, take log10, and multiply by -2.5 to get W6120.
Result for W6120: -0.21 mag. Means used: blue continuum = 12.1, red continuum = 7.66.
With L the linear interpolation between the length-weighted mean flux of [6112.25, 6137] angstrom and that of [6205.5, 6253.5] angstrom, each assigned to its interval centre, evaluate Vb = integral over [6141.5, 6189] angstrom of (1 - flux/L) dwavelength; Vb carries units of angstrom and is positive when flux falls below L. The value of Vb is 2.27 angstrom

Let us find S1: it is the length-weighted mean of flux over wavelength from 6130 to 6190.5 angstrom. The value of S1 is 10.8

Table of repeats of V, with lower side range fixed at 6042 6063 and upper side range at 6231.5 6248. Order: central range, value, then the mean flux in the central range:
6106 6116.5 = -2.19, 13.1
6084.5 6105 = -2.02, 12.3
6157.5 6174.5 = 1.81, 8.45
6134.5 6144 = -2.88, 13.2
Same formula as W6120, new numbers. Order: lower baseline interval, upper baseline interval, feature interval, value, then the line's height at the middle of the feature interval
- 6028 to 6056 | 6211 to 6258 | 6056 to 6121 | -0.154 mag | 10.8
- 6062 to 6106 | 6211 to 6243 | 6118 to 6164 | -0.187 mag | 10.3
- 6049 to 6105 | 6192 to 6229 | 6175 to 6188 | -0.058 mag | 8.81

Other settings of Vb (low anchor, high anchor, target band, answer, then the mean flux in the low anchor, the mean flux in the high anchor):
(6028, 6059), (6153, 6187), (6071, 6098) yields -3.6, 11.9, 9.31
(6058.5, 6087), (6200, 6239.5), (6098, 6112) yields -1.4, 12.3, 7.64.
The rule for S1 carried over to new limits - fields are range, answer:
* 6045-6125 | 12.3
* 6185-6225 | 7.98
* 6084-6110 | 12.4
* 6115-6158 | 12.8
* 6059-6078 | 12.3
